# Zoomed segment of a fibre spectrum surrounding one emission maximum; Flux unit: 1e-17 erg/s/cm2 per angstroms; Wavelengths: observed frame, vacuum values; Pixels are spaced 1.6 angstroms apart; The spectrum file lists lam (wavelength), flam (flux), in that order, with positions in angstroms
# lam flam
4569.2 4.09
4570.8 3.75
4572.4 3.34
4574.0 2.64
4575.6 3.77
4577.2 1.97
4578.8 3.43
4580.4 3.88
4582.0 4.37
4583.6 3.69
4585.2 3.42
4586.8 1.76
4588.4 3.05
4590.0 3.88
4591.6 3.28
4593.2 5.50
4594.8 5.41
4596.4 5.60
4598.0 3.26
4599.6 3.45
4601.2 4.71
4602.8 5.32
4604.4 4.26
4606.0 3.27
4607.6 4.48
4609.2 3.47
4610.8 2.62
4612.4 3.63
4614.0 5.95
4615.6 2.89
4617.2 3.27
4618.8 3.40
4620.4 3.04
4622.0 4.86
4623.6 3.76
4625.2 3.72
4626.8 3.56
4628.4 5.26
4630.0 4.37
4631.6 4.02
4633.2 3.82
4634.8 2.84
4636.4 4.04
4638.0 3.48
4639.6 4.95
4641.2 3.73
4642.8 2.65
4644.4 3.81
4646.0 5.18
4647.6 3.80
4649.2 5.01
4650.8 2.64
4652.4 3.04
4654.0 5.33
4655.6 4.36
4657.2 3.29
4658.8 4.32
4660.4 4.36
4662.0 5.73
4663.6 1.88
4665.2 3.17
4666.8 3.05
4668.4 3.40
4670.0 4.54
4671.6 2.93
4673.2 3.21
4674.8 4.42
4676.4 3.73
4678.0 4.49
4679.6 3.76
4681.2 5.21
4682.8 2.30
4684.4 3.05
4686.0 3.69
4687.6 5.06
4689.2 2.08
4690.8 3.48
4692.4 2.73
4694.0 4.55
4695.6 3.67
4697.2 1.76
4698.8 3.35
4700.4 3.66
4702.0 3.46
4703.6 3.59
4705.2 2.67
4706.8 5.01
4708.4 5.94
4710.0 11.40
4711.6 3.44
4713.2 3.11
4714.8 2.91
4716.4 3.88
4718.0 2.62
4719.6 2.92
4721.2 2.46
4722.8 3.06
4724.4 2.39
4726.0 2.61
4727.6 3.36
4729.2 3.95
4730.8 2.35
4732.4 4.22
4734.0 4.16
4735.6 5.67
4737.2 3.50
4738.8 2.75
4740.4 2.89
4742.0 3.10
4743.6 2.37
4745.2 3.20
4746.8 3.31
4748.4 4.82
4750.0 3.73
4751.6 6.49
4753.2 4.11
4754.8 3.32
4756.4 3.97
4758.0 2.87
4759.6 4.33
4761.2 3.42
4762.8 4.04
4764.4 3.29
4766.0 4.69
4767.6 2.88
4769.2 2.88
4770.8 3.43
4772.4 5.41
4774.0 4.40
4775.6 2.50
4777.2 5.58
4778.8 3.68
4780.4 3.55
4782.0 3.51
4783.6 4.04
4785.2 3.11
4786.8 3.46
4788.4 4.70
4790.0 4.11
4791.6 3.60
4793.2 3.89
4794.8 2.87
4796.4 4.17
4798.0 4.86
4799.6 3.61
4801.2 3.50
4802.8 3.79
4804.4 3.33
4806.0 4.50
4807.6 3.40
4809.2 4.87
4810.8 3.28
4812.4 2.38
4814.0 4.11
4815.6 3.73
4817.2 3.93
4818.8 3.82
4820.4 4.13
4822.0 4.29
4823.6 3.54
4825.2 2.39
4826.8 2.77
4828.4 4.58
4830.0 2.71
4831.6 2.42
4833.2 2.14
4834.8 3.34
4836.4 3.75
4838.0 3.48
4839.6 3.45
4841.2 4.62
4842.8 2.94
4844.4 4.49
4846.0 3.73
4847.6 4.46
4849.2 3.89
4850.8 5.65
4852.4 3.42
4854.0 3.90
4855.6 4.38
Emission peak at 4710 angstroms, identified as H-gamma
